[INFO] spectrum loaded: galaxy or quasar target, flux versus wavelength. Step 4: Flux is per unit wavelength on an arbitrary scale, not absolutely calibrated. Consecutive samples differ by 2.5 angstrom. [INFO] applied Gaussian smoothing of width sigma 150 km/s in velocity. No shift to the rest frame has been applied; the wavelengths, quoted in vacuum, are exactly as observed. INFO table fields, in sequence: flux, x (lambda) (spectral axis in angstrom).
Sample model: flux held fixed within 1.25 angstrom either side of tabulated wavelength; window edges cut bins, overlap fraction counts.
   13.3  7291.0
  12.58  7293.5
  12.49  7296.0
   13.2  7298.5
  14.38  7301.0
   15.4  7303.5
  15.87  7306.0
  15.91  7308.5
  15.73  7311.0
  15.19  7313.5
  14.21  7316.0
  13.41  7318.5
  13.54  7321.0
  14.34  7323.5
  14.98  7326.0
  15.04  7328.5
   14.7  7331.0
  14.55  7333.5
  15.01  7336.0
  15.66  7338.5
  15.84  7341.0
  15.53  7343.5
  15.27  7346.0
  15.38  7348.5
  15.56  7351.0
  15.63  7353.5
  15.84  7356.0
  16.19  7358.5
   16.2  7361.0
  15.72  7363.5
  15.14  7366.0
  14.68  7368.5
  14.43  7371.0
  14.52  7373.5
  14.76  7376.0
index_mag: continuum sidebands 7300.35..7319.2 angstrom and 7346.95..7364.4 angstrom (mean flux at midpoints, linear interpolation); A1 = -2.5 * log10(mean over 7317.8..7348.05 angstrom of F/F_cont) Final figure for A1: 0.04 mag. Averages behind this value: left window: 15.1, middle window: 14.9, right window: 15.8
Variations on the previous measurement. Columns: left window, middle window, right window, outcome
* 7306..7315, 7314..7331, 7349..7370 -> 0.09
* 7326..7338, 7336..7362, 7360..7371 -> -0.04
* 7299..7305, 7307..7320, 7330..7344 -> 0.00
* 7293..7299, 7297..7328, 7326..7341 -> -0.07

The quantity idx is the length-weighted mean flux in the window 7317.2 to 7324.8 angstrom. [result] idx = 13.8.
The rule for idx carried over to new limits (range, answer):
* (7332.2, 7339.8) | 15.1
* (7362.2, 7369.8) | 15.2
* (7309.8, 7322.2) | 14.4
